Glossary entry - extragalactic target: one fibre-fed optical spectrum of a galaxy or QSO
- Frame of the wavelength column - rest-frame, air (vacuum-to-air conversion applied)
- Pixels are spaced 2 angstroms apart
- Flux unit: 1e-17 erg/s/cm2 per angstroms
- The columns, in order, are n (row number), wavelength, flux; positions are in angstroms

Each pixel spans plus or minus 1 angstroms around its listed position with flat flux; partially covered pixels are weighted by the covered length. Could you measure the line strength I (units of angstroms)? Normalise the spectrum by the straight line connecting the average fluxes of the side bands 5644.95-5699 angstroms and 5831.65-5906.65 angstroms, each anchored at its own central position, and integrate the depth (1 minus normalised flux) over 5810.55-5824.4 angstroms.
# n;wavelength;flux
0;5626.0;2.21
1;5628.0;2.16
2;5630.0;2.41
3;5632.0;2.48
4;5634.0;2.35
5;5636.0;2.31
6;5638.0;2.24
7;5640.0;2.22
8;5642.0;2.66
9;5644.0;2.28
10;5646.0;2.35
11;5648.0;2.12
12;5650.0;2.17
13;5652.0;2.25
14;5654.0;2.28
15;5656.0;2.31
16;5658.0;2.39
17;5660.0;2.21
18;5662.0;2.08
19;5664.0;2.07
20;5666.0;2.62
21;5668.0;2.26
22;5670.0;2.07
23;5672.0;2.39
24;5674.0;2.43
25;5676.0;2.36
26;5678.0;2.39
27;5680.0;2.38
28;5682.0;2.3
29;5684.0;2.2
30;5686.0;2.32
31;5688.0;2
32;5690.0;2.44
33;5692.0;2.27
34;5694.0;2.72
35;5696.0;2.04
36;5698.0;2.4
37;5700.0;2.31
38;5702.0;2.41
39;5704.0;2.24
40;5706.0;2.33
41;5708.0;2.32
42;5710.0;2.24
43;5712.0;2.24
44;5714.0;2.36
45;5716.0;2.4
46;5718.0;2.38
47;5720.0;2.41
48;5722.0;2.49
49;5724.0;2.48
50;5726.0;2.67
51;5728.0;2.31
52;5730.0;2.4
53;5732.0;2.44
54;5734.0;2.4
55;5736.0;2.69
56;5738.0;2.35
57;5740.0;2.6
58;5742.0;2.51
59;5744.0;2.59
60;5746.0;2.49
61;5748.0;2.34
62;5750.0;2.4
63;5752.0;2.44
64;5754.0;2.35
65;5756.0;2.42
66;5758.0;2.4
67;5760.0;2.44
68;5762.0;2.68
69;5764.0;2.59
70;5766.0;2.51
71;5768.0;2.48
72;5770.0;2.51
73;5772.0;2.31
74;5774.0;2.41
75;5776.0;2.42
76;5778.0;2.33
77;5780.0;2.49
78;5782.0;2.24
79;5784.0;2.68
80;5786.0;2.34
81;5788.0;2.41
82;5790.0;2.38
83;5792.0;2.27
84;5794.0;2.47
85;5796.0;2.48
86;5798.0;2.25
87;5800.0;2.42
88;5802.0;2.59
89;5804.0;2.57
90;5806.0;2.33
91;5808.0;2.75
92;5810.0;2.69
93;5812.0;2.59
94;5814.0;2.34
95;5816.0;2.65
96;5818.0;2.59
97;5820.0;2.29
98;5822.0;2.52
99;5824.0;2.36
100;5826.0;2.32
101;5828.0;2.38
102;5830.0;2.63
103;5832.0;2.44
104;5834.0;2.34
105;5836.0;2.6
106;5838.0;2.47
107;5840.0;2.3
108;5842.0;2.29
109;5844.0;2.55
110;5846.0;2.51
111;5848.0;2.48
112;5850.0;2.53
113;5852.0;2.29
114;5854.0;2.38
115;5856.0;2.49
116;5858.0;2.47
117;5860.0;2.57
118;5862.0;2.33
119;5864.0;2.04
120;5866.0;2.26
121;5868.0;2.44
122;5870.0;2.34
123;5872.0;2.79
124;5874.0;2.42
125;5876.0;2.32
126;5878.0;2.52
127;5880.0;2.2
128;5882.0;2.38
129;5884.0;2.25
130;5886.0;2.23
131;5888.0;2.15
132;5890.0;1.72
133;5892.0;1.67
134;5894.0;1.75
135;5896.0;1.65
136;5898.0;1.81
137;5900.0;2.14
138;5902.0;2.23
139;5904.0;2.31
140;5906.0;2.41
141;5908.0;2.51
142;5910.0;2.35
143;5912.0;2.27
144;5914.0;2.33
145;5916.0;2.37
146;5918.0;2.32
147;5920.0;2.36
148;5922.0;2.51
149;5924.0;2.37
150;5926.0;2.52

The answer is -1.2 angstroms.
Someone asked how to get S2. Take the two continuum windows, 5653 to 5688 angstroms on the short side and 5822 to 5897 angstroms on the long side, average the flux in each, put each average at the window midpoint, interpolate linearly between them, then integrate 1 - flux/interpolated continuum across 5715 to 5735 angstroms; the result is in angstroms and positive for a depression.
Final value -1.2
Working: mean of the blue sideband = 2.29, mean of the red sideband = 2.32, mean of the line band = 2.44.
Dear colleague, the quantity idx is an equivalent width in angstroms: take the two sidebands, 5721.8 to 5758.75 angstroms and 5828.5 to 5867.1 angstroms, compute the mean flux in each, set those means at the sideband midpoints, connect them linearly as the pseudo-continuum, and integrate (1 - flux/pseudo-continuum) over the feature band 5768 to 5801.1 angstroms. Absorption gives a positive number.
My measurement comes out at 0.5 angstroms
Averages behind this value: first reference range 2.46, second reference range 2.42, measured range 2.4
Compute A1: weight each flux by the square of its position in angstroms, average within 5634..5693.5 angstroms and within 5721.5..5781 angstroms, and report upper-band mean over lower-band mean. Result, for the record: 1.11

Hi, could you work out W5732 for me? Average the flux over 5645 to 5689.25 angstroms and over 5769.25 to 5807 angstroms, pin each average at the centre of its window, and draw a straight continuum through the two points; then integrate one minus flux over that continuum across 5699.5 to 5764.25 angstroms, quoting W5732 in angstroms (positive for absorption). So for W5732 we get -2.2 angstroms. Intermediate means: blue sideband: 2.27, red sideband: 2.42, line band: 2.43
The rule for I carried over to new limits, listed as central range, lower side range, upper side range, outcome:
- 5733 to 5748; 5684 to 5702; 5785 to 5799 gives -1.1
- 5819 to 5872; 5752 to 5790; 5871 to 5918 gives -2.6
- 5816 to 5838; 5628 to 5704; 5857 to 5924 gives -1.8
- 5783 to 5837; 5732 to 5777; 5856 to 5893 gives -1.9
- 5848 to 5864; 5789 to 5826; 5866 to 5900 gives -1.0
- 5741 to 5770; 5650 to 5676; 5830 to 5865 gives -1.5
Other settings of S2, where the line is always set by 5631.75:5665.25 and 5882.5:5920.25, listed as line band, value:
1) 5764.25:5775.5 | -1.2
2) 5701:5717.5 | -0.5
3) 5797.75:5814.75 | -2.5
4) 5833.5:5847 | -1.6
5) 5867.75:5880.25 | -1.6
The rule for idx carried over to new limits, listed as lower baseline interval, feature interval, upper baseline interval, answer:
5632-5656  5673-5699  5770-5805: 0.1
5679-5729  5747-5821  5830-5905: -4.3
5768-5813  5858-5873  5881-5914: -1.2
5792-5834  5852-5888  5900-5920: 0.3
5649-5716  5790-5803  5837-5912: -0.7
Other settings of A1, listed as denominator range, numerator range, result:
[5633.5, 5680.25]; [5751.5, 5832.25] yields 1.12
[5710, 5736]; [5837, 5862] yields 1.05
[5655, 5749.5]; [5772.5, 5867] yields 1.07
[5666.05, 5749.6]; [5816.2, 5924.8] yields 1.03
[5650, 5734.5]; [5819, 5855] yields 1.09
